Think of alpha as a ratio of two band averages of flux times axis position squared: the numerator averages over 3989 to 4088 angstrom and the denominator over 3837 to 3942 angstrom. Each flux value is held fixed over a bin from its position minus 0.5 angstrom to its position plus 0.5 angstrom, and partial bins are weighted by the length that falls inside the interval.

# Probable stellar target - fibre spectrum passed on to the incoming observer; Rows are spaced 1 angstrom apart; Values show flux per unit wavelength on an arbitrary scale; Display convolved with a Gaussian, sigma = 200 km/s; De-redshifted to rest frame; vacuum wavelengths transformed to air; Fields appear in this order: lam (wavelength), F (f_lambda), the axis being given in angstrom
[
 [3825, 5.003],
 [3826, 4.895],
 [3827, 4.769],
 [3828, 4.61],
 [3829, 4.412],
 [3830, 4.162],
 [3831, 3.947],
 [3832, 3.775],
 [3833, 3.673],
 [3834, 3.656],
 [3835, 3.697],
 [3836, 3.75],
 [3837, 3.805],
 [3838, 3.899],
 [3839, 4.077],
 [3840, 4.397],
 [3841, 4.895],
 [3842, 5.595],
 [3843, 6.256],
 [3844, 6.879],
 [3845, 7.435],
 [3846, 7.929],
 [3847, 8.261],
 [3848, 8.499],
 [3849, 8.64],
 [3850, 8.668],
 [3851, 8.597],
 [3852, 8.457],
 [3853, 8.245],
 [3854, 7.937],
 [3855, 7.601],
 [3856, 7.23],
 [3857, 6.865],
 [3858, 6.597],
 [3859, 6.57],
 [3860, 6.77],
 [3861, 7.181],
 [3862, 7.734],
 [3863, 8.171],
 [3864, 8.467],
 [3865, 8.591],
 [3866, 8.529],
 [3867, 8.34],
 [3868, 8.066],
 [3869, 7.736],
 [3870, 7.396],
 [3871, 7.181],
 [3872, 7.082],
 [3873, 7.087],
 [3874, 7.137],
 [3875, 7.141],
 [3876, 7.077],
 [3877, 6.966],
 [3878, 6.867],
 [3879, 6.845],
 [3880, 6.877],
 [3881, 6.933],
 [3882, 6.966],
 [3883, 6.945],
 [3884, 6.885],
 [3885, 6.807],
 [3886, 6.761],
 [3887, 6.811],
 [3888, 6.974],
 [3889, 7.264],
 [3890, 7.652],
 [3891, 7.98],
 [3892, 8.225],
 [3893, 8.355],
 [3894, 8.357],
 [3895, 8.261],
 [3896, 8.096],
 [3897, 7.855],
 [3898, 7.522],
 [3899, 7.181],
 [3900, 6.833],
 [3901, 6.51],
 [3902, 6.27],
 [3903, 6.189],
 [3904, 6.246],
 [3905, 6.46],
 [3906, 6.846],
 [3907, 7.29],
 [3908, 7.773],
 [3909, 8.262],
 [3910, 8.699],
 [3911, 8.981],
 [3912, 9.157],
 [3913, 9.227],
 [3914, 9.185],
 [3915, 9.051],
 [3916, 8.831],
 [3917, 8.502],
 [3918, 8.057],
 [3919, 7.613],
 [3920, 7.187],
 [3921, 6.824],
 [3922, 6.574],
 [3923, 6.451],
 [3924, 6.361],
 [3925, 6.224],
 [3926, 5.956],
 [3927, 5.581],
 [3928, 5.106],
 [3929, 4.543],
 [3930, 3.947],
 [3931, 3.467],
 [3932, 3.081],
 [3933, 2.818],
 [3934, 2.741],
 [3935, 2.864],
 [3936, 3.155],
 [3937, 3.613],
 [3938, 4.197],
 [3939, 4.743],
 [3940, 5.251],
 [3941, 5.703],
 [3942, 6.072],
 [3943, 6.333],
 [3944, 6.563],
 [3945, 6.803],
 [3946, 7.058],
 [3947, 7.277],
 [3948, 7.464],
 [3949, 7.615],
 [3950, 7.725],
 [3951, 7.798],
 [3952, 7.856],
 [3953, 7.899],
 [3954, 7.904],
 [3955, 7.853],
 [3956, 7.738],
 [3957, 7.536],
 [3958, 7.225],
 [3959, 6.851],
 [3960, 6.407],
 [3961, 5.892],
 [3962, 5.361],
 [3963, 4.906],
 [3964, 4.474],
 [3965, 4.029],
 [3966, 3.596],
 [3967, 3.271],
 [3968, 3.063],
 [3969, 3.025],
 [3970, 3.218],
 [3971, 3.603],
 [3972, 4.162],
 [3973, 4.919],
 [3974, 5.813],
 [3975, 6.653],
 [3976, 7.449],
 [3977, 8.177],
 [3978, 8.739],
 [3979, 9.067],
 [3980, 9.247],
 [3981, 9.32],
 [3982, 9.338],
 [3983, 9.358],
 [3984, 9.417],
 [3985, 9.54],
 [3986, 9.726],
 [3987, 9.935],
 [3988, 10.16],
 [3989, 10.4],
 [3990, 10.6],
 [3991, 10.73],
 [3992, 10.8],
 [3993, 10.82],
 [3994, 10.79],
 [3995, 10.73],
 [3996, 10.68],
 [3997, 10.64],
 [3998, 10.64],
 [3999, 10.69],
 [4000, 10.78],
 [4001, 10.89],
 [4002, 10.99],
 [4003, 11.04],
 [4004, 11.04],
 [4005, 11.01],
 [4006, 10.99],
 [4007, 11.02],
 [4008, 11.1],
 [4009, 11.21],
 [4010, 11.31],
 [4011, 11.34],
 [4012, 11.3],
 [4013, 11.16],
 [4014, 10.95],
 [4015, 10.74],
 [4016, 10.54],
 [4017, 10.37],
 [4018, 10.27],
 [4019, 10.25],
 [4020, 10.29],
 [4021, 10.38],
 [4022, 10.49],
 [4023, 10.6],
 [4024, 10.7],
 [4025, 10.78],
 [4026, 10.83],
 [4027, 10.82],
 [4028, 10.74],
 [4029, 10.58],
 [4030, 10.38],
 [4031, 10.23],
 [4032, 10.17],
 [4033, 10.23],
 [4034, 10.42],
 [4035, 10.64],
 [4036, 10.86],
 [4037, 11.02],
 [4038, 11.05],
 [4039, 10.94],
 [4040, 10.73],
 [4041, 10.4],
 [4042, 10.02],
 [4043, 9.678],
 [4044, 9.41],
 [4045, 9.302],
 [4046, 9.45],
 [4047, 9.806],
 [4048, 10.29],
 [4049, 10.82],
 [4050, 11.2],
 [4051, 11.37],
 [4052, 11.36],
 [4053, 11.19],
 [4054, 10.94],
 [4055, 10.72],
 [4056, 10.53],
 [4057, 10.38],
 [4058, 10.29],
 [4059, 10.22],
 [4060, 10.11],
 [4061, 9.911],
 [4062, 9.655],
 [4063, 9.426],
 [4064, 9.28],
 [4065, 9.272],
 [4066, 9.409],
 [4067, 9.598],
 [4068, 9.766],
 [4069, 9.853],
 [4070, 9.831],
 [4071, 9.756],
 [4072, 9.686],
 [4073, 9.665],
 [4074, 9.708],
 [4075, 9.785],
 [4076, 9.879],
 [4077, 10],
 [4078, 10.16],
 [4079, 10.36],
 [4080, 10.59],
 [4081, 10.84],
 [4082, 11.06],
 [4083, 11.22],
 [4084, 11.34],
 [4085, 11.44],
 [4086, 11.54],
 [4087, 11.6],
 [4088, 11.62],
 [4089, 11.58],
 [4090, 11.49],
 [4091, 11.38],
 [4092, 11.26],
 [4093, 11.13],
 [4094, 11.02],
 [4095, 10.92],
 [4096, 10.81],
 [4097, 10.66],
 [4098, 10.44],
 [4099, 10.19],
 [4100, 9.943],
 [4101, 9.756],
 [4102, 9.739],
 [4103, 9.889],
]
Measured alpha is 1.66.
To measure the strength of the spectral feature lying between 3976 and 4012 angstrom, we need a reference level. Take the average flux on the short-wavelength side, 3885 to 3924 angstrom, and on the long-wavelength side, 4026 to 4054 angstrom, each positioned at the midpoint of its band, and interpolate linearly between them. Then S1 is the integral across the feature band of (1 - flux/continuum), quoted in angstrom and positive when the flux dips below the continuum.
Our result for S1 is -3.0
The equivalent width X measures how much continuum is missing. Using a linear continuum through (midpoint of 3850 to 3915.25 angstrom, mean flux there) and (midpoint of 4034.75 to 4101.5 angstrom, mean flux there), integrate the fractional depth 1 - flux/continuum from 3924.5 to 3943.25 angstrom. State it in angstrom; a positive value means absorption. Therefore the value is 8.7 angstrom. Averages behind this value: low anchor 7.54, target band 4.47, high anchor 10.4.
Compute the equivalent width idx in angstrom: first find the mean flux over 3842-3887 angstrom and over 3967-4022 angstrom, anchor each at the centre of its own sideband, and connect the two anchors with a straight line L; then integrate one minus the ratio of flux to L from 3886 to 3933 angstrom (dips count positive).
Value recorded 5.95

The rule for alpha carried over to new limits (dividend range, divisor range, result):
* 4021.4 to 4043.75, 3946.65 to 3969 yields 1.75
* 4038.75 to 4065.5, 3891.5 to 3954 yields 1.64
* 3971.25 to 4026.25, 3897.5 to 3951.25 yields 1.61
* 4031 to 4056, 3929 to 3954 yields 1.99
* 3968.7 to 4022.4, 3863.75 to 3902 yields 1.37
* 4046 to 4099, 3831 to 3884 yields 1.72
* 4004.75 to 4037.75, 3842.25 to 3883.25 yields 1.54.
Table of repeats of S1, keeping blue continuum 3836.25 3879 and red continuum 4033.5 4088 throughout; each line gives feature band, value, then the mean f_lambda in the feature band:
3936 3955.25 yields 4.6 angstrom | 6.51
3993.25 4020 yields -3.9 angstrom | 10.9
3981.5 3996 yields -1.5 angstrom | 10.2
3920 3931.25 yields 3.5 angstrom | 5.67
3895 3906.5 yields 1.2 angstrom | 6.97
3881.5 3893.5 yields 0.5 angstrom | 7.3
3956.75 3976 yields 8.4 angstrom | 4.98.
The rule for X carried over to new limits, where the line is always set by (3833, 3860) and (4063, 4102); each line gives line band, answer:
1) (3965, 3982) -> 5.4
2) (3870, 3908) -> -0.1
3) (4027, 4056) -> -2.2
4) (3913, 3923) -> -0.4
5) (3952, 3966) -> 3.2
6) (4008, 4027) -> -2.9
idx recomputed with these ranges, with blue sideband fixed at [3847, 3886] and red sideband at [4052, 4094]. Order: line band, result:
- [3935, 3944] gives 3.9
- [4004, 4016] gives -1.9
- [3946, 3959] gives 1.7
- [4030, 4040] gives -0.7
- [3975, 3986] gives 0.3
